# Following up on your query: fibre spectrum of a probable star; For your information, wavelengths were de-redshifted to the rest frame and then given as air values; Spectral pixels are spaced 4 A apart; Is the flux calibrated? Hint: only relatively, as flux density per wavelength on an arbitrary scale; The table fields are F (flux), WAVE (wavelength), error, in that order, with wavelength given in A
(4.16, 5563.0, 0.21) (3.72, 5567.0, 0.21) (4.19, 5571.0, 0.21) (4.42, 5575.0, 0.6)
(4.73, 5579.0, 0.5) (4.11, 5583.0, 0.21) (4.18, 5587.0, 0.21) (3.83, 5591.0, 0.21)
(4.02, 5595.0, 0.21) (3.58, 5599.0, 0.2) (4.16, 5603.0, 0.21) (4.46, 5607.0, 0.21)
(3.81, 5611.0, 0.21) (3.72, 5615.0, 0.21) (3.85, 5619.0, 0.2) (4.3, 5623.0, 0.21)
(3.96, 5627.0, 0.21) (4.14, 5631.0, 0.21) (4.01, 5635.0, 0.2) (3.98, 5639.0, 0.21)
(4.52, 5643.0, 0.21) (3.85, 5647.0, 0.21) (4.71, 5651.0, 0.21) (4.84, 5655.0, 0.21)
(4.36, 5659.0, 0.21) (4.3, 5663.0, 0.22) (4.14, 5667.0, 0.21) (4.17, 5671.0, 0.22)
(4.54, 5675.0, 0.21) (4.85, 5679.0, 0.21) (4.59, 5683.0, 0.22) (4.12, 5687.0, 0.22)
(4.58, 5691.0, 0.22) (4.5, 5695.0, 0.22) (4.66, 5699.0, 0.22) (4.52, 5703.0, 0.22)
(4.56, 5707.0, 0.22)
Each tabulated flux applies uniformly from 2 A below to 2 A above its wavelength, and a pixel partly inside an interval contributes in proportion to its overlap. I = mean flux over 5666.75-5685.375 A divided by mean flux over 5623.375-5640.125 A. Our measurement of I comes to 1.11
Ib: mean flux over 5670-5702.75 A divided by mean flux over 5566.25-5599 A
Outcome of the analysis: 1.1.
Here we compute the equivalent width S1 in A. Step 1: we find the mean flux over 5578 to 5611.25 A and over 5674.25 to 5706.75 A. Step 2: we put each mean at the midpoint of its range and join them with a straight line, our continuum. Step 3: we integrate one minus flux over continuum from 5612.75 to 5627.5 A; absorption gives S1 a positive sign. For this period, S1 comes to 0.9 A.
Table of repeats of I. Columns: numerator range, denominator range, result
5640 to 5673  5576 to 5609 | 1.05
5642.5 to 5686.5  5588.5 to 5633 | 1.11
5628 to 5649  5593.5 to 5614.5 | 1.03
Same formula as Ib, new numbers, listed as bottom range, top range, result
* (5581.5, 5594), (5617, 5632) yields 1.01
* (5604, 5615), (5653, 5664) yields 1.11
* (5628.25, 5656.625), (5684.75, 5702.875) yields 1.05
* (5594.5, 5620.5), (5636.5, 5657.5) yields 1.11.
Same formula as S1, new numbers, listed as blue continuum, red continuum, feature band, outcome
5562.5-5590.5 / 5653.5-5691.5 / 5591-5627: 2.5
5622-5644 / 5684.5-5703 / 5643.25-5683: -1.2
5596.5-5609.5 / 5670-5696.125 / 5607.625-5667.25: 1.0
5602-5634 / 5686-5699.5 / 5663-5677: 0.2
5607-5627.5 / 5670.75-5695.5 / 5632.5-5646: 0.0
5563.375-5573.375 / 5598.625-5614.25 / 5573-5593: -1.2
